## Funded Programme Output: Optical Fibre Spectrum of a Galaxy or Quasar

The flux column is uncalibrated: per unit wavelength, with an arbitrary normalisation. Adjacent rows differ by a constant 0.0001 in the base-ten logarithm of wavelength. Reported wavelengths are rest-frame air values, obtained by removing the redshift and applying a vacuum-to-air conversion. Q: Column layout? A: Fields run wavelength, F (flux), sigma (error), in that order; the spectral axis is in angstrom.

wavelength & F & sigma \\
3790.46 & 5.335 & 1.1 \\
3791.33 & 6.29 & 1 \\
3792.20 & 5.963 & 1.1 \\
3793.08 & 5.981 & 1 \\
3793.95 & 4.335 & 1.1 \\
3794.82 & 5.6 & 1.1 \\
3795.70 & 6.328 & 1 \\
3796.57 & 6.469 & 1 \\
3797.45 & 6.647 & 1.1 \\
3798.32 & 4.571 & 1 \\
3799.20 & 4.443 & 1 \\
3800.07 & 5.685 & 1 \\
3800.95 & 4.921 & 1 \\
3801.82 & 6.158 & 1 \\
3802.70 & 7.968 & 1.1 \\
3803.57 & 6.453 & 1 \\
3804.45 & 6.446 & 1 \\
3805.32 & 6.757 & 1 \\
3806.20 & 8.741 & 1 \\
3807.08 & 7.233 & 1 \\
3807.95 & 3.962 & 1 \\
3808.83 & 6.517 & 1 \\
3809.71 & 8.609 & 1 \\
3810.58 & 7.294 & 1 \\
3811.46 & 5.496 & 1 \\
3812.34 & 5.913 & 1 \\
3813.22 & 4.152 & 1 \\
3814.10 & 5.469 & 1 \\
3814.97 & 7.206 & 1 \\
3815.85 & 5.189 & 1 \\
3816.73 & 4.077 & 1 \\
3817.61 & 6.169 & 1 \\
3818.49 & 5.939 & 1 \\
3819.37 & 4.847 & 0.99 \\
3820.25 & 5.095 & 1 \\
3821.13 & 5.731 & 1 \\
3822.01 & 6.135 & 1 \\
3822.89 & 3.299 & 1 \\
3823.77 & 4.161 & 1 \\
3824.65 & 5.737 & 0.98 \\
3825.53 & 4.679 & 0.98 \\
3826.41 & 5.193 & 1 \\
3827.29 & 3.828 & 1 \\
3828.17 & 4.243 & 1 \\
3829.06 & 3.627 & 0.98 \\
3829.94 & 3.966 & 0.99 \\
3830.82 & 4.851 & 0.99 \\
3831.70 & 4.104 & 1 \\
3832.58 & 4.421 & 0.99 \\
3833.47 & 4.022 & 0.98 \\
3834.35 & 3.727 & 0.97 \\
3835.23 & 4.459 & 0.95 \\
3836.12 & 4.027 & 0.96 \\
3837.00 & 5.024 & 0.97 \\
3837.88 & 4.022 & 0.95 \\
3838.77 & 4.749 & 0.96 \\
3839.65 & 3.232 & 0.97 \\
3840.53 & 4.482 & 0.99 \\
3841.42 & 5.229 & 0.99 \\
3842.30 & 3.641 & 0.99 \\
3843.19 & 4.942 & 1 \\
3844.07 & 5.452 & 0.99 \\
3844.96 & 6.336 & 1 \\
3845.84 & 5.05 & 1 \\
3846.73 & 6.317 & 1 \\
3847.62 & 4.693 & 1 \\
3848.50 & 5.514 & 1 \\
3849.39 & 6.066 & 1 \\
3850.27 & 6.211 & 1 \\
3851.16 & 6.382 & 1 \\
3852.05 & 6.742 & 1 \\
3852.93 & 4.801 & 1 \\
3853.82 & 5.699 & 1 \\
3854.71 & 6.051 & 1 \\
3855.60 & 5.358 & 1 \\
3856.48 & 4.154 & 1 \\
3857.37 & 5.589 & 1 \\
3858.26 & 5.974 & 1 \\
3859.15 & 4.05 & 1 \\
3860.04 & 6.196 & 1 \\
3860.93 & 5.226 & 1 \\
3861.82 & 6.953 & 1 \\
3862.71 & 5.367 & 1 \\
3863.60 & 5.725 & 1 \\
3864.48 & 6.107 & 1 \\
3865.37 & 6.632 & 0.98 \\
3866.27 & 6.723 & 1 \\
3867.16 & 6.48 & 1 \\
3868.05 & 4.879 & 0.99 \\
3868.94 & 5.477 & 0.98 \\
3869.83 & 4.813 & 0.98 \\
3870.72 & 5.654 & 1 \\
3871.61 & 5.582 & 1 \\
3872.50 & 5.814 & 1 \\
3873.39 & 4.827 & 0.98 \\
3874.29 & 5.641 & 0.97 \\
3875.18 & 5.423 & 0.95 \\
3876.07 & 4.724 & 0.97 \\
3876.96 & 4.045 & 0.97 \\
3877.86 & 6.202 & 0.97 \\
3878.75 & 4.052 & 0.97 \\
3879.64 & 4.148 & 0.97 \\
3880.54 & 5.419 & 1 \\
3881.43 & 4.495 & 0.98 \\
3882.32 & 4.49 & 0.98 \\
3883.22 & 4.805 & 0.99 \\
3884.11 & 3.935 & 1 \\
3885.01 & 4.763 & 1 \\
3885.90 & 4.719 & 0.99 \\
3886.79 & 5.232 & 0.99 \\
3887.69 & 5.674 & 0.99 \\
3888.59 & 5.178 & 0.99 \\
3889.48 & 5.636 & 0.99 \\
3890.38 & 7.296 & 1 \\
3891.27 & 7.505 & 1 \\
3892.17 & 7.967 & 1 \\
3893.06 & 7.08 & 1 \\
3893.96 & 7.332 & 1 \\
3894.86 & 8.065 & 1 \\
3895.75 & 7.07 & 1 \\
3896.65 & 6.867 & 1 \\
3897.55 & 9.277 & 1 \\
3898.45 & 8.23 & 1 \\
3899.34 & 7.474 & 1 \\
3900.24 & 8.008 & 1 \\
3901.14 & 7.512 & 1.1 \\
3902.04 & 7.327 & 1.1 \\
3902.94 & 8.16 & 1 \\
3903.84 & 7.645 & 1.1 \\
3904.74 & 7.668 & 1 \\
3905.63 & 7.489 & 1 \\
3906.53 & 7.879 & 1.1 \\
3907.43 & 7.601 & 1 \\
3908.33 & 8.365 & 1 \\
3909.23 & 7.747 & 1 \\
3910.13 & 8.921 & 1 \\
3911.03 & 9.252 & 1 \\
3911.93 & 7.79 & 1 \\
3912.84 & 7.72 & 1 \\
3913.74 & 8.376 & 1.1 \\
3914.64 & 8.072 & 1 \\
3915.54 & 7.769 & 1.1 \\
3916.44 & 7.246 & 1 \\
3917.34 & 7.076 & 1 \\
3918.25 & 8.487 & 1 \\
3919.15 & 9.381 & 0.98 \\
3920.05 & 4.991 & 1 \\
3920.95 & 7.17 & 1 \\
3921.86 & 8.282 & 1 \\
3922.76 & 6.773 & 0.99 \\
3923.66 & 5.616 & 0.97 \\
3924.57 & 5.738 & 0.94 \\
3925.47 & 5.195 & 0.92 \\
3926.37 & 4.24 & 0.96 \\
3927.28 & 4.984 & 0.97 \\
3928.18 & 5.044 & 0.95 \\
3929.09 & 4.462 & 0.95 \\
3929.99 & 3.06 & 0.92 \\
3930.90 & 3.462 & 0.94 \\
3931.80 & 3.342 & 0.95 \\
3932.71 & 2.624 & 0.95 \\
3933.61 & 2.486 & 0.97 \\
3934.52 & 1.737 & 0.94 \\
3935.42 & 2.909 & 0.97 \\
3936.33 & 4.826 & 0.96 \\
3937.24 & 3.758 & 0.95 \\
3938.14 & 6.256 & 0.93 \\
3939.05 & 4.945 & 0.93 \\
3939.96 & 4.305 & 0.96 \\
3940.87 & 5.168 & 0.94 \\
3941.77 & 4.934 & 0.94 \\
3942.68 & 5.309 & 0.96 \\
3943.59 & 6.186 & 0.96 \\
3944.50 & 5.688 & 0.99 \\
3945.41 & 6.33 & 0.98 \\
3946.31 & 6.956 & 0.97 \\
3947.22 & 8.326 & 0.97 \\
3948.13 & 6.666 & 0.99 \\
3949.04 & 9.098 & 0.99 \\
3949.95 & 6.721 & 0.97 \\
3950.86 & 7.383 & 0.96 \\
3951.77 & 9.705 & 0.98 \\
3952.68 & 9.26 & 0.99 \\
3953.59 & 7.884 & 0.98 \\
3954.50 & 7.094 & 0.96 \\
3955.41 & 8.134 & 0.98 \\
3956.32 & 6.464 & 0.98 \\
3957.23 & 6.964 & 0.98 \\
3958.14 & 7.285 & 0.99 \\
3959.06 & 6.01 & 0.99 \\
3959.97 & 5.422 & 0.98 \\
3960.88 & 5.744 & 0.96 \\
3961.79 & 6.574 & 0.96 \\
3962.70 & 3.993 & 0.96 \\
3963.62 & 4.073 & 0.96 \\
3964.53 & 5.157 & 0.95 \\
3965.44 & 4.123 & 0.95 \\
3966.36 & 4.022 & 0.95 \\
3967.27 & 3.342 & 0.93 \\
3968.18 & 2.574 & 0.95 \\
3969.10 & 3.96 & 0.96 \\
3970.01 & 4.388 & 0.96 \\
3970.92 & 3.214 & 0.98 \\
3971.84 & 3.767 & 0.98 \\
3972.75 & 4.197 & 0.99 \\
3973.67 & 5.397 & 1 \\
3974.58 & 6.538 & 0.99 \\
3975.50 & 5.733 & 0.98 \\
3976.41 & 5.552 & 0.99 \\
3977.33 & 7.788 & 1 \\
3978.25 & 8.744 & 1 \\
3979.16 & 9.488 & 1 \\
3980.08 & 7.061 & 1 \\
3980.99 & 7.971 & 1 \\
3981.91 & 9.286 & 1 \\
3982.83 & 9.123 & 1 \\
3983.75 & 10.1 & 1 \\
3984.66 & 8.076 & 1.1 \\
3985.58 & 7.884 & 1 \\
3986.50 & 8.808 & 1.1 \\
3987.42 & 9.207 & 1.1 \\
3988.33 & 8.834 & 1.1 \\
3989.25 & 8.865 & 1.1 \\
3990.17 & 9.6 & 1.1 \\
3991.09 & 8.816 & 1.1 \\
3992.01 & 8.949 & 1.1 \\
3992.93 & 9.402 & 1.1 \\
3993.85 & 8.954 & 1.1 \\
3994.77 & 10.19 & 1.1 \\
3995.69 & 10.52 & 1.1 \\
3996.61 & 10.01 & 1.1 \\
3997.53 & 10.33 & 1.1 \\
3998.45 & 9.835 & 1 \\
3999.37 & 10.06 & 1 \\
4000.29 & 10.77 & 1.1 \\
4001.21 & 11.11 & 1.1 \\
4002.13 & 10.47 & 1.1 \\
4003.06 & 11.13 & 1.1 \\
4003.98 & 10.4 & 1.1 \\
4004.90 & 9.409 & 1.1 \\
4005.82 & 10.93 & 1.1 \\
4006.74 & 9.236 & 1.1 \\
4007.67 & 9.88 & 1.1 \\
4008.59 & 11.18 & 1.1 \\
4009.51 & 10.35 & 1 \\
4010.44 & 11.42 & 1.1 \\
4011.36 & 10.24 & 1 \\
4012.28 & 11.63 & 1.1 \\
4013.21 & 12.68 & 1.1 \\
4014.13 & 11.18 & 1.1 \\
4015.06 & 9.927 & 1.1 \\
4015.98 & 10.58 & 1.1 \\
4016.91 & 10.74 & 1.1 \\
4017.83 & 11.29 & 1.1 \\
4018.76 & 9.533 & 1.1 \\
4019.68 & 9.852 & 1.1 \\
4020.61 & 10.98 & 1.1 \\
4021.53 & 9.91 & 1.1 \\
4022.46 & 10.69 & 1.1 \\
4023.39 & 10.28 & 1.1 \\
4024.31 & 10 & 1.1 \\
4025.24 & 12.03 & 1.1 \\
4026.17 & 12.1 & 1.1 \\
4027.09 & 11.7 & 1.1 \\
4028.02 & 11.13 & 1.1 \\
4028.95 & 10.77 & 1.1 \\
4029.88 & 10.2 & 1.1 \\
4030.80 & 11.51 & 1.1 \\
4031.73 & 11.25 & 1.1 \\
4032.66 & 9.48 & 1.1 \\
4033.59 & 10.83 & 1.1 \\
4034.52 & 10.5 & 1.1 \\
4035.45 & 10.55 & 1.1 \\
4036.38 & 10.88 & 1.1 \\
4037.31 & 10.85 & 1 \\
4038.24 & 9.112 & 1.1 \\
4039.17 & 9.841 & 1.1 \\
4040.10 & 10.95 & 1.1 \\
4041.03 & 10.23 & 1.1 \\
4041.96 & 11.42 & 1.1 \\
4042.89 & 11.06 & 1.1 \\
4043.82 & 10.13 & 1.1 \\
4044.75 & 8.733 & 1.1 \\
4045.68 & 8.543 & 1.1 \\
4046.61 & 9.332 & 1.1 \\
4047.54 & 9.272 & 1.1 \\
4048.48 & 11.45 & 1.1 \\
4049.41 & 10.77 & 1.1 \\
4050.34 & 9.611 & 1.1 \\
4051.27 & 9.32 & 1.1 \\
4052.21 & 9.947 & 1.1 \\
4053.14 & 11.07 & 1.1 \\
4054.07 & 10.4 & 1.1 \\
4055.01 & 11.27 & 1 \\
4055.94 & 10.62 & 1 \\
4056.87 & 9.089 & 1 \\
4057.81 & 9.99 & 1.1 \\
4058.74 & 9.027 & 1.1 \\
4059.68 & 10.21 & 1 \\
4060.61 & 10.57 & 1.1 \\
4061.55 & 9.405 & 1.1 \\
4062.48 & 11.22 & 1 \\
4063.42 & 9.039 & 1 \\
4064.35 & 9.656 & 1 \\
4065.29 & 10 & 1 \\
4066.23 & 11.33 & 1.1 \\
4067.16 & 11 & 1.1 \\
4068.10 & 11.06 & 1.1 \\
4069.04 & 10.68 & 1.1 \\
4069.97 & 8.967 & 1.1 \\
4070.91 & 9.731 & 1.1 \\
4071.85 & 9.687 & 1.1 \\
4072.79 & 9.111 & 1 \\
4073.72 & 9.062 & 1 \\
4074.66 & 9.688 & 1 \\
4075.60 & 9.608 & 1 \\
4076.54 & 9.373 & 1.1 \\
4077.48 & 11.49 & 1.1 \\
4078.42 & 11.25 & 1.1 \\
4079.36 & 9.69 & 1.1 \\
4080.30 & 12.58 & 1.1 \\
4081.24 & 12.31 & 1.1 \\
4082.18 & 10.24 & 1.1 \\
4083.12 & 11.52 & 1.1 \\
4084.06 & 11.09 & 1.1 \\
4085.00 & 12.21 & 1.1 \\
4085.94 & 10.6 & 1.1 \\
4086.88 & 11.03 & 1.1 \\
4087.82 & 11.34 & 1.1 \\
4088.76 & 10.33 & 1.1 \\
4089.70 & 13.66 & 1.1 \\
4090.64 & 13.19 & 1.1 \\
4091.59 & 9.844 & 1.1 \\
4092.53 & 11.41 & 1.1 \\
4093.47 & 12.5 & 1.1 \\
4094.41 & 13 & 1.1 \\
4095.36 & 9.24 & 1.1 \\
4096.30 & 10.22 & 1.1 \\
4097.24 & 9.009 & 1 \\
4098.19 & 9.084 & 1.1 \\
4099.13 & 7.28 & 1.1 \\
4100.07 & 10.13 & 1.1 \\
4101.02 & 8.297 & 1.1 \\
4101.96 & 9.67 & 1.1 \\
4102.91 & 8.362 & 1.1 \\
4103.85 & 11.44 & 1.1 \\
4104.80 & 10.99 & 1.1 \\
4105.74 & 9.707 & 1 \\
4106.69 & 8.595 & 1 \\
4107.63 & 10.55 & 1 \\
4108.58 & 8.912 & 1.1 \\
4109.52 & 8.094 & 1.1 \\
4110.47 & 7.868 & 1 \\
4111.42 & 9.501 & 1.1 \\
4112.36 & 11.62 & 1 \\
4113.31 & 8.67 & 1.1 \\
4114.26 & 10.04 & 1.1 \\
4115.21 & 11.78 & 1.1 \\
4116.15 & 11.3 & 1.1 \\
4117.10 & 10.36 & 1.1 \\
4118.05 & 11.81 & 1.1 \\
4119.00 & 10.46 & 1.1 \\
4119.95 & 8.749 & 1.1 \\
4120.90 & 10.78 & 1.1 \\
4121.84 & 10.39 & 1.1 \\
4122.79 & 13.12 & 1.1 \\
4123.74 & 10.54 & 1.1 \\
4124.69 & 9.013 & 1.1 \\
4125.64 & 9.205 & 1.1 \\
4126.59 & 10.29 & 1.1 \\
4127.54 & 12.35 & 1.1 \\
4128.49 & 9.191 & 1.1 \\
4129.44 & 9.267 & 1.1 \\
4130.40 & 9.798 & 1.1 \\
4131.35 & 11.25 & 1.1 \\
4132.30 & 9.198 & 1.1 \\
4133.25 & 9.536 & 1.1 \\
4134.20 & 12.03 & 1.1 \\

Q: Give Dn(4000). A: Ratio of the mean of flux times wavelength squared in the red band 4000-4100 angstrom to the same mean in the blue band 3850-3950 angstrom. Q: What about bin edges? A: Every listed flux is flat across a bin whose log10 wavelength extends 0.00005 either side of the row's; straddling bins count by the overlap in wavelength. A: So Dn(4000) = 1.9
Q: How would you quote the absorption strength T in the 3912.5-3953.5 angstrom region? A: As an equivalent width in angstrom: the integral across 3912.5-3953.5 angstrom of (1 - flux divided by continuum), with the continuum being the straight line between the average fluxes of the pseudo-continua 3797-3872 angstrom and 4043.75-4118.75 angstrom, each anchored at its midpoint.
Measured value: 7.6 angstrom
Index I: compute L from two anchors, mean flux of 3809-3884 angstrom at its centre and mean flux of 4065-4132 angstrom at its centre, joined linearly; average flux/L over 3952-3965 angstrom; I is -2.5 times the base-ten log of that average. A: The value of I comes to 0.15 mag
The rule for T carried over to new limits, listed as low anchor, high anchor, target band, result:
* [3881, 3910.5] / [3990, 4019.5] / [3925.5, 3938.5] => 6.8 angstrom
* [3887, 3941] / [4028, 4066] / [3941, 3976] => 8.0 angstrom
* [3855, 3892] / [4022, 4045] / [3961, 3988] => 7.9 angstrom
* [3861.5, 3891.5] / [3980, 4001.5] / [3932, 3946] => 5.7 angstrom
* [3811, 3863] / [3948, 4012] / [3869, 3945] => 4.3 angstrom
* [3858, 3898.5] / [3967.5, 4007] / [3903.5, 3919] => -3.4 angstrom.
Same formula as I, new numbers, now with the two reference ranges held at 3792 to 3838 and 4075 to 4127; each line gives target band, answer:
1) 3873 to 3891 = 0.285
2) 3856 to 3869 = 0.096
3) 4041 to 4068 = -0.059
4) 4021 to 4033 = -0.190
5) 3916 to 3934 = 0.309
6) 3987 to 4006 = -0.152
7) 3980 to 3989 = -0.043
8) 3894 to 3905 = -0.130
